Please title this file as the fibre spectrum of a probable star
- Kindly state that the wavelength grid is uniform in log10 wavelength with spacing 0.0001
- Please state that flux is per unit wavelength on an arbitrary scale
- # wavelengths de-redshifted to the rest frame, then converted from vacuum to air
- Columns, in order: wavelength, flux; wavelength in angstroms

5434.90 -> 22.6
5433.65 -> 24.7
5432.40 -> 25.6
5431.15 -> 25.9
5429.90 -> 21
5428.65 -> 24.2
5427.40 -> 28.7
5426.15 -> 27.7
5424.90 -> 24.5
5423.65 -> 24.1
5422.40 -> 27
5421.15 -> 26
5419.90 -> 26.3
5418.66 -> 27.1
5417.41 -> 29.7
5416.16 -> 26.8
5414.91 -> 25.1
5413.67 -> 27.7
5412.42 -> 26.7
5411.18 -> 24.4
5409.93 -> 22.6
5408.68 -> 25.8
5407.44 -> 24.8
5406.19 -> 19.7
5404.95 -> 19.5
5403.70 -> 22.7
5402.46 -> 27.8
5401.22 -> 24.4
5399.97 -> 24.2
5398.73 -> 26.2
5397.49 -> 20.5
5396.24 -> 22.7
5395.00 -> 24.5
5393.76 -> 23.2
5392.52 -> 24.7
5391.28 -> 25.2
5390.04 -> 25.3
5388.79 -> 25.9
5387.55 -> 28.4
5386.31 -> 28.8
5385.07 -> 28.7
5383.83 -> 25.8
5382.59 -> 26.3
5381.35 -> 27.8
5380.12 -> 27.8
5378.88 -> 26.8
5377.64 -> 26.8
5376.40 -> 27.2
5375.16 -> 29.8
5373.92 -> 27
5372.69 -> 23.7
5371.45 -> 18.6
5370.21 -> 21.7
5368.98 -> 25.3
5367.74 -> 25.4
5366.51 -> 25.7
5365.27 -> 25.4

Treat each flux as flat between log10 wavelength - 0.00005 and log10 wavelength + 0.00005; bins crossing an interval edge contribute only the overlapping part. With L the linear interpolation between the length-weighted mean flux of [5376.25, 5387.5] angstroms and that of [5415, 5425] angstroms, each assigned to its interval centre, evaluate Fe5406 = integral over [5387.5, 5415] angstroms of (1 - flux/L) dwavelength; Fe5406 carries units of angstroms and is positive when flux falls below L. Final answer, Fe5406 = 2.6 angstroms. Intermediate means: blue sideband 27.4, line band 24.3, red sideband 26.5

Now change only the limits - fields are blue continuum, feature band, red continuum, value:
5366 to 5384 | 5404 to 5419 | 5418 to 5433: 0.5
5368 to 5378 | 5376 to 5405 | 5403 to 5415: -1.3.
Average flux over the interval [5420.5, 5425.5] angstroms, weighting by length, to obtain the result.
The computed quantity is 25.4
